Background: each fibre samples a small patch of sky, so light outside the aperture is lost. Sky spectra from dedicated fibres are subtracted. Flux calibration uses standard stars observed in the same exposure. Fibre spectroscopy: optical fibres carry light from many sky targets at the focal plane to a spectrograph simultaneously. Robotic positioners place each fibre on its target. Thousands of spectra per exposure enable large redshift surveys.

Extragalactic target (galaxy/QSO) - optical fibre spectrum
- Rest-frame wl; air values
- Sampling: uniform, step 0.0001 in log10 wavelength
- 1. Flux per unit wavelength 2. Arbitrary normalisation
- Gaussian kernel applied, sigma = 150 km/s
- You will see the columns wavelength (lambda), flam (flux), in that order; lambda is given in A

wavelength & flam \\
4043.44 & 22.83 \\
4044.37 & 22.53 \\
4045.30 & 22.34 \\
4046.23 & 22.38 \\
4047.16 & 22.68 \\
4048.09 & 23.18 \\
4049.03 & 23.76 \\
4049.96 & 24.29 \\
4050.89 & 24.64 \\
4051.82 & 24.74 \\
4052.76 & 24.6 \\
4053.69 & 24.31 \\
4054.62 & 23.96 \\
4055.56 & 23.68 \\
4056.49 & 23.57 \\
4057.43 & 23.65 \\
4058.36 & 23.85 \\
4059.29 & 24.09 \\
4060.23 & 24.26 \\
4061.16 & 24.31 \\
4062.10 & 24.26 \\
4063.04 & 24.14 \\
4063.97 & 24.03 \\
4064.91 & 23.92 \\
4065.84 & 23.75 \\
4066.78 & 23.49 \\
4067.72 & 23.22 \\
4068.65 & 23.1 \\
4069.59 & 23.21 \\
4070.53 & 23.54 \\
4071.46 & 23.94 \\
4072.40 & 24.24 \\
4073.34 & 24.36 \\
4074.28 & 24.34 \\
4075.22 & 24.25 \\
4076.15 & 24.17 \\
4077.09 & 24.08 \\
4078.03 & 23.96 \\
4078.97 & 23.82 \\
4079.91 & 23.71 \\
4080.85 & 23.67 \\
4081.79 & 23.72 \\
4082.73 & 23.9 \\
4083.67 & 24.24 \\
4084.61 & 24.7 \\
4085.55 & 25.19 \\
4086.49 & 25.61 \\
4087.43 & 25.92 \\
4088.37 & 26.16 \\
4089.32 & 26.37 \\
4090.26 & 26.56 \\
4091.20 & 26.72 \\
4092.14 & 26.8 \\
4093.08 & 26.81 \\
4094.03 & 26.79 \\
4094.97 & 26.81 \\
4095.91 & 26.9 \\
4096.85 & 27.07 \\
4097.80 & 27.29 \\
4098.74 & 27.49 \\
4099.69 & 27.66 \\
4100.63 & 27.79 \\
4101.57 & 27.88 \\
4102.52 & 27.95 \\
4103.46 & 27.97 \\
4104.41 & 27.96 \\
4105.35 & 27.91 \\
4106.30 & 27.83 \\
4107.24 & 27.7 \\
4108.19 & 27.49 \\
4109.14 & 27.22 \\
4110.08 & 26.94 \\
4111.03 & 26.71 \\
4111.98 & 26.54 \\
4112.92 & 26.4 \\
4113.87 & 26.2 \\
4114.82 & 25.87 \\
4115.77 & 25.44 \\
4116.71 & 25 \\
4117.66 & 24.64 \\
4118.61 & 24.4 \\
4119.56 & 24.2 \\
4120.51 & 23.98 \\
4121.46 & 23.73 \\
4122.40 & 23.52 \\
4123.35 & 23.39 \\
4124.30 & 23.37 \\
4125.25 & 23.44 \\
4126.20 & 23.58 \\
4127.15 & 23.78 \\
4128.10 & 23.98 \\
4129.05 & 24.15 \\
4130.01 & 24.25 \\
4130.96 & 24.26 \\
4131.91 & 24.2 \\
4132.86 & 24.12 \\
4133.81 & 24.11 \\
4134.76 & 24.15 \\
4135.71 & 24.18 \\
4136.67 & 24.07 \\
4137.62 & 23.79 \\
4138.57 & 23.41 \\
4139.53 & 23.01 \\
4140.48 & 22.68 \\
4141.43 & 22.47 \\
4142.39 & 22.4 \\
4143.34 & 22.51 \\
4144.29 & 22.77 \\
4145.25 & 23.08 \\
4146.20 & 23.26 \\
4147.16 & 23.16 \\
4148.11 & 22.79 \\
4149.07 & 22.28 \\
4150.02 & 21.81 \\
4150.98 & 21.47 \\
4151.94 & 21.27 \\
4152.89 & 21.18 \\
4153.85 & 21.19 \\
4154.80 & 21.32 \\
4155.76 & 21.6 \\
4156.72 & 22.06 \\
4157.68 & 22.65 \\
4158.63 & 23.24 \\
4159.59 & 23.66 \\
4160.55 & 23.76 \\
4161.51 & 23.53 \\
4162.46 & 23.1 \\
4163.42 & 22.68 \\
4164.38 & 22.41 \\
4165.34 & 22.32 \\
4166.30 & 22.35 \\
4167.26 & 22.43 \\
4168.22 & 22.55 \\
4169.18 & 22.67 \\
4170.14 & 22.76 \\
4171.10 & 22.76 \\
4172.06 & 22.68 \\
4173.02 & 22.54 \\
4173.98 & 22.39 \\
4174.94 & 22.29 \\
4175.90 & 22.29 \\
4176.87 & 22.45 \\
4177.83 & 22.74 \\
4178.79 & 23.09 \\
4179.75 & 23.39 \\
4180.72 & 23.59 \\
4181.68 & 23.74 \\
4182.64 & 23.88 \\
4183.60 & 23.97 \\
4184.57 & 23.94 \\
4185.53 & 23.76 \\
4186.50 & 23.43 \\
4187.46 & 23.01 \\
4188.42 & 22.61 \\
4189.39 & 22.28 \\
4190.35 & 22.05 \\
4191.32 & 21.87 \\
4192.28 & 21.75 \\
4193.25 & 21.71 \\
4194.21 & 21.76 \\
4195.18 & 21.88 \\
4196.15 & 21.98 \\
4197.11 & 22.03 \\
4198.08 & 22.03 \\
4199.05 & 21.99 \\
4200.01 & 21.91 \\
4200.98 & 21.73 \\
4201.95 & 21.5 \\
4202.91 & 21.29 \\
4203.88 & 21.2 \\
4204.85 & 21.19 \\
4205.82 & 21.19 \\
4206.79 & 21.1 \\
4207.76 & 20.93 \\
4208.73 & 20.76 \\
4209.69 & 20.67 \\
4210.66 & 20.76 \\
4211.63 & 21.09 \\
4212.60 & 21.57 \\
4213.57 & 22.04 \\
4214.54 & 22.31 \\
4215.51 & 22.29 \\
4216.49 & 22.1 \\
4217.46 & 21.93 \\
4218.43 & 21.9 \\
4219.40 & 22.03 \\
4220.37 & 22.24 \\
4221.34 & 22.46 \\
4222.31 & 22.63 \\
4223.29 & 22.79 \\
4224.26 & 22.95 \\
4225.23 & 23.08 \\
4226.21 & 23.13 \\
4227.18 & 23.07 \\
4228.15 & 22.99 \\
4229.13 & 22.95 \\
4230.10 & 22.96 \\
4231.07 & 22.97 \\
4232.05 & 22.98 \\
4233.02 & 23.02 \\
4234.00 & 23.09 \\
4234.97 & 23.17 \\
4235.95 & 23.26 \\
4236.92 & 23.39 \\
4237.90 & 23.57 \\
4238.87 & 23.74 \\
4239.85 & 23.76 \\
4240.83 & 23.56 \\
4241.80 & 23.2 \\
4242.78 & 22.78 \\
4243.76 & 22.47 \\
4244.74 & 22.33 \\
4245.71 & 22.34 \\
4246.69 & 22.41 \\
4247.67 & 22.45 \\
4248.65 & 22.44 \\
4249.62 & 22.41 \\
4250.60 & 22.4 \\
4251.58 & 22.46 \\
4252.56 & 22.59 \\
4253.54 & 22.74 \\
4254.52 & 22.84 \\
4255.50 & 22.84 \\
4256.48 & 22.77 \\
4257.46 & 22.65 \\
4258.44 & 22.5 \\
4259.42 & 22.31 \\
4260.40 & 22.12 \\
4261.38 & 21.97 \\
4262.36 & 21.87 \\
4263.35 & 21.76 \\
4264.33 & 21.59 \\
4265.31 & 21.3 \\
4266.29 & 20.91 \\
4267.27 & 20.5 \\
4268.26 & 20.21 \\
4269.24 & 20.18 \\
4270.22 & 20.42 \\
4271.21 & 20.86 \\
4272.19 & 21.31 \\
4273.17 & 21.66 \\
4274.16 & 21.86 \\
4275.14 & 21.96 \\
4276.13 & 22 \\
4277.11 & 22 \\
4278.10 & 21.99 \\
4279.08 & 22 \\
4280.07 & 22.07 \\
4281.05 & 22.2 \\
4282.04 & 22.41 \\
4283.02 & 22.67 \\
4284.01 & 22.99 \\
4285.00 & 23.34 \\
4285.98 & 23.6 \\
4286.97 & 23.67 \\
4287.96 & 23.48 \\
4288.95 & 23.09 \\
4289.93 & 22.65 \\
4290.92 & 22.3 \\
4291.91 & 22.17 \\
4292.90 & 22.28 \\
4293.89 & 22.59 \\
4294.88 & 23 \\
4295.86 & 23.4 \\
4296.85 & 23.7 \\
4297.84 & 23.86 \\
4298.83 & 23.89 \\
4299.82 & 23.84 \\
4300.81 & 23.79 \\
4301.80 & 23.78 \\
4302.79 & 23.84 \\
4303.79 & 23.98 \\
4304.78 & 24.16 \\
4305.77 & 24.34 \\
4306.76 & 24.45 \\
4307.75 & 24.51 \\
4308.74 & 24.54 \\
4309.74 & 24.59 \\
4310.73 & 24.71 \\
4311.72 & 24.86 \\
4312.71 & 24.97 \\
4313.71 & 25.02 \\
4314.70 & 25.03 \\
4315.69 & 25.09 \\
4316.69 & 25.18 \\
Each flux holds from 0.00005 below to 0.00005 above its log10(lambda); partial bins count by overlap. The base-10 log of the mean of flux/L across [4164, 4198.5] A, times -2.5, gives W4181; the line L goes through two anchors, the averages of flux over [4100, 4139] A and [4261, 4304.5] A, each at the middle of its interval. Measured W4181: 0.07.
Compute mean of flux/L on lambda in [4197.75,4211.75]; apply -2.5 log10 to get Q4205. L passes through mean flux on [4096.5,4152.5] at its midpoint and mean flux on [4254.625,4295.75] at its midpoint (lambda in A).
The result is 0.10 mag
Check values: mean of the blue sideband 24.8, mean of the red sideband 22.1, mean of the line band 21.3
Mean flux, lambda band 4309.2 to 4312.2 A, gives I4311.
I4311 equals 24.7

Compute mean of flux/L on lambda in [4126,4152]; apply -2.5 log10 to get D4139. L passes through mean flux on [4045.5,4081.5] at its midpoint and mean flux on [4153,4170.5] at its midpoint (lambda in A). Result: -0.02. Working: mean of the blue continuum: 23.9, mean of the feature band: 23.3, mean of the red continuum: 22.5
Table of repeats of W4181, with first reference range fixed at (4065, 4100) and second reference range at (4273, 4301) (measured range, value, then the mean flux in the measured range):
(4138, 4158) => 0.094 mag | 22.3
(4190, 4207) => 0.100 mag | 21.7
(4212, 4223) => 0.068 mag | 22.1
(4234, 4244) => 0.000 mag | 23.3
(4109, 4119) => -0.052 mag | 25.9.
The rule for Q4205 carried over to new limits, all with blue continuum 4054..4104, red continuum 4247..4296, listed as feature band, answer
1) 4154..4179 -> 0.05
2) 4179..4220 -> 0.06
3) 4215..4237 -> 0.01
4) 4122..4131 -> 0.03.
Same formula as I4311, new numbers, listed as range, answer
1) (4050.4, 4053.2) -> 24.6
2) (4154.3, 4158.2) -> 21.9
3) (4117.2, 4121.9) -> 24.2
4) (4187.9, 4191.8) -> 22.2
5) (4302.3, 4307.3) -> 24.1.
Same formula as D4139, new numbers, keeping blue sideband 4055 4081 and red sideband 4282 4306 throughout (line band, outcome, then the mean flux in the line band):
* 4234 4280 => 0.06 mag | 22.2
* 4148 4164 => 0.06 mag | 22.3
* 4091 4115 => -0.15 mag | 27.2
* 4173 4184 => 0.03 mag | 23.1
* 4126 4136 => -0.02 mag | 24.1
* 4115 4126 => -0.02 mag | 24.1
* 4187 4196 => 0.07 mag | 22.1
